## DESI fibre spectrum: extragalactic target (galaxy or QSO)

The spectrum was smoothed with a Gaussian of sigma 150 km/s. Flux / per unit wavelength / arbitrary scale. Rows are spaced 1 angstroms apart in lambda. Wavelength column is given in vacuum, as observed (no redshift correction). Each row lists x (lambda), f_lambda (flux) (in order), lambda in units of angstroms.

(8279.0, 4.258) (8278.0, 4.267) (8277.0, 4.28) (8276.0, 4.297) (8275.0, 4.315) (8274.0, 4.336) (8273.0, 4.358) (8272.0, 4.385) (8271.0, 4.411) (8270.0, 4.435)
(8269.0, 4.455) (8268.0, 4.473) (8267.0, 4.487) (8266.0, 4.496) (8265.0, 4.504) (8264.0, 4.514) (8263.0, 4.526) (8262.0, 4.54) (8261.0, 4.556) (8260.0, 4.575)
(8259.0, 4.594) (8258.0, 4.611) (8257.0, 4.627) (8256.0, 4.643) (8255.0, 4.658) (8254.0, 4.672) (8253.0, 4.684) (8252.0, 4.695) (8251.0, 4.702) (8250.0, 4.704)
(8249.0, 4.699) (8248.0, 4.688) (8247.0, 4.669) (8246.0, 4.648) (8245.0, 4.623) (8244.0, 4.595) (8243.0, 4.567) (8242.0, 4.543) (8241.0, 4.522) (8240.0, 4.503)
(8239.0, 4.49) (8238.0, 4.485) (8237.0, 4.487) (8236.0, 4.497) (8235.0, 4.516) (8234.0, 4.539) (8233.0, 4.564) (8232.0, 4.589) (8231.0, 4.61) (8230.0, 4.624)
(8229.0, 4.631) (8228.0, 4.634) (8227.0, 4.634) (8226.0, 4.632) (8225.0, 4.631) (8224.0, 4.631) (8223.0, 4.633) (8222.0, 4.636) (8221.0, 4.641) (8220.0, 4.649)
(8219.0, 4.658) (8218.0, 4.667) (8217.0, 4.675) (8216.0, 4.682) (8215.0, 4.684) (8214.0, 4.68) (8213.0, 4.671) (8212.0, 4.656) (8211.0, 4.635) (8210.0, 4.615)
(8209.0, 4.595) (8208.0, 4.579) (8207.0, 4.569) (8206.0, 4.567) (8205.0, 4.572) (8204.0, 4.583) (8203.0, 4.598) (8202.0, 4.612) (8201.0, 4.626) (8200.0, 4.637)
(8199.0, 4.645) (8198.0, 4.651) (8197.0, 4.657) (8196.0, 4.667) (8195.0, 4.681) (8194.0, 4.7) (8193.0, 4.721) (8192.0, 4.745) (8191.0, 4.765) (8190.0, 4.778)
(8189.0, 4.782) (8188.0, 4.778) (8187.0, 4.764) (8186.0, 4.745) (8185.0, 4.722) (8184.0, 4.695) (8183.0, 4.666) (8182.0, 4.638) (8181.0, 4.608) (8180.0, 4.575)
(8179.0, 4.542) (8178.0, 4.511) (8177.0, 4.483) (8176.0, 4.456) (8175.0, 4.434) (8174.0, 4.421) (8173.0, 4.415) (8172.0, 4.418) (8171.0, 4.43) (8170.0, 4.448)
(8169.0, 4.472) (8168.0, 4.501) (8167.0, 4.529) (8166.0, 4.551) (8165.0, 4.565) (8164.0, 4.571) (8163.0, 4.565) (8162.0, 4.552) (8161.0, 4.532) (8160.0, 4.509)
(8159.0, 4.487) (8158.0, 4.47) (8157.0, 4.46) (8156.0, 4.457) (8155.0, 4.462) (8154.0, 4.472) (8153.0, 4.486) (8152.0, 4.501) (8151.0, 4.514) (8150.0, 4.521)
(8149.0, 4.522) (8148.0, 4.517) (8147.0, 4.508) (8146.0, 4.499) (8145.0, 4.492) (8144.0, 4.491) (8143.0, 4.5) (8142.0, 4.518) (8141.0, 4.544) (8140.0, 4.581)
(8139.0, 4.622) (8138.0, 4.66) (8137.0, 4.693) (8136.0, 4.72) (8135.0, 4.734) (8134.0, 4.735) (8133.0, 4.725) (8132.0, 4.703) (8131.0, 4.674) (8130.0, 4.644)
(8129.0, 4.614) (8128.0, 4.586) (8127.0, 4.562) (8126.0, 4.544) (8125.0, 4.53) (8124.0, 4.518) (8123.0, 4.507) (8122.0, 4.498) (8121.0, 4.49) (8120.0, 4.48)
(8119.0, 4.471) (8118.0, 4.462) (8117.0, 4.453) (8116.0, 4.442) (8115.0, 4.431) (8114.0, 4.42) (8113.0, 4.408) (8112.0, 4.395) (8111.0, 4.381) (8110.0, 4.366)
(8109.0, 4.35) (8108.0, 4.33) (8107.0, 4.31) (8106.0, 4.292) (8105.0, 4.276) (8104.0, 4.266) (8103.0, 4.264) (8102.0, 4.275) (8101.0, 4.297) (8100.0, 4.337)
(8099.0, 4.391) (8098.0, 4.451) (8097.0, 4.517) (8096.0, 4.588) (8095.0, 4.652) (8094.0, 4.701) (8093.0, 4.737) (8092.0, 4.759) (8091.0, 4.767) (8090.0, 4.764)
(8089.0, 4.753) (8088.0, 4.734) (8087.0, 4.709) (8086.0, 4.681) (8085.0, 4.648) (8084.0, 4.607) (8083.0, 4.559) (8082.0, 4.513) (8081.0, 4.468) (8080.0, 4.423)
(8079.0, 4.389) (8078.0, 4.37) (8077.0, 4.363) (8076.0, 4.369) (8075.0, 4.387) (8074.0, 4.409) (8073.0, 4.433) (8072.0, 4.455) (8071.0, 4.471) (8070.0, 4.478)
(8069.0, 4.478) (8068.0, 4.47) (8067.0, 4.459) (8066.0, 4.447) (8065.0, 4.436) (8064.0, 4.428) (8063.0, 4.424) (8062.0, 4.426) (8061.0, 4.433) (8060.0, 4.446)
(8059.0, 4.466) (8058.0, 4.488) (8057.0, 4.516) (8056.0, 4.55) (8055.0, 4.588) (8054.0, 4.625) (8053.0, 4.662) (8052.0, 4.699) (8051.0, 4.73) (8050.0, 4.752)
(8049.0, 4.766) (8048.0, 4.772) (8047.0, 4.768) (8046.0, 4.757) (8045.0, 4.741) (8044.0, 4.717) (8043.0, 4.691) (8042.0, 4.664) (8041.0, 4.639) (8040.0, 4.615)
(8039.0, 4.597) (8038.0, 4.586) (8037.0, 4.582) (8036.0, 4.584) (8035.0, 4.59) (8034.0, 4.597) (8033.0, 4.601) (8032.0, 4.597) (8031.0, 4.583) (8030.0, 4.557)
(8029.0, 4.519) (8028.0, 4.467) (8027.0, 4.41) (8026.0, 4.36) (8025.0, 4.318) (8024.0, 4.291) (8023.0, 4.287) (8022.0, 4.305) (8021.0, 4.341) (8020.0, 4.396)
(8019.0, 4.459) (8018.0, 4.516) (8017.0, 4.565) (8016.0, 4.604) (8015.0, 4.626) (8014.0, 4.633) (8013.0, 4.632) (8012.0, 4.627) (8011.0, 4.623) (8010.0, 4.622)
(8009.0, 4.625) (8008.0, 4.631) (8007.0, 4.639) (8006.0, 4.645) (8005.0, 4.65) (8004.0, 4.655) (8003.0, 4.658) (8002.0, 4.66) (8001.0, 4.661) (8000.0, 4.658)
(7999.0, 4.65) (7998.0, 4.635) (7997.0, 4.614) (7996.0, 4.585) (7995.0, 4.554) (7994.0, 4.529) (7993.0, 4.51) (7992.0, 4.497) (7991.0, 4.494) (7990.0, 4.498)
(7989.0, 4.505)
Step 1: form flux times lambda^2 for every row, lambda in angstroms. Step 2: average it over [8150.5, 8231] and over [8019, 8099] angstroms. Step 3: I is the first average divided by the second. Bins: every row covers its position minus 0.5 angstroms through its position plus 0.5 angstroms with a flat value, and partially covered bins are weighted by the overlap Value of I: 1.0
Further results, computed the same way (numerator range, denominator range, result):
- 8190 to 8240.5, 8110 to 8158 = 1.04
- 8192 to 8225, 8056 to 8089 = 1.07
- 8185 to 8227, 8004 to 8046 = 1.07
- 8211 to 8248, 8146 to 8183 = 1.04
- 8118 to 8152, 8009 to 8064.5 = 1.03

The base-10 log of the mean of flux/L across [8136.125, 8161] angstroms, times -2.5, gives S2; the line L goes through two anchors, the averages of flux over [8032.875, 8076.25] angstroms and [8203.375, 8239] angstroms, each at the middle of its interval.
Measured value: 0.02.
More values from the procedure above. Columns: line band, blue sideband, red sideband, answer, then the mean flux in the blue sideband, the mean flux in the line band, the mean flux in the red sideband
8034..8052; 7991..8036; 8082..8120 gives -0.03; 4.55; 4.68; 4.49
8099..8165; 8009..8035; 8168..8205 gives 0.02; 4.51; 4.5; 4.61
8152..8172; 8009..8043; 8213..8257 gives 0.02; 4.53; 4.5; 4.62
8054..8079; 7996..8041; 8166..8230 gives 0.03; 4.56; 4.45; 4.62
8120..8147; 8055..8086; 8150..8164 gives -0.02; 4.47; 4.59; 4.5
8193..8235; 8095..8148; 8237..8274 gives -0.02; 4.49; 4.63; 4.56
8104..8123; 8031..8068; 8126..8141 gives 0.06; 4.59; 4.4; 4.65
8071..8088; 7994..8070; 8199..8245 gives 0.02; 4.57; 4.49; 4.6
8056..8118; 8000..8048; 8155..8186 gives 0.02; 4.58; 4.47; 4.53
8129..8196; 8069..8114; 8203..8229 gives 0.00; 4.48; 4.58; 4.63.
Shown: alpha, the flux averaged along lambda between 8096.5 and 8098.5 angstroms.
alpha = 4.48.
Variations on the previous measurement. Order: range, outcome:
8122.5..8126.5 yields 4.52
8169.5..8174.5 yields 4.43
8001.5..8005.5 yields 4.66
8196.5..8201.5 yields 4.64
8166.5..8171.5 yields 4.48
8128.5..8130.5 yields 4.63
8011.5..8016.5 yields 4.62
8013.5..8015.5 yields 4.63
